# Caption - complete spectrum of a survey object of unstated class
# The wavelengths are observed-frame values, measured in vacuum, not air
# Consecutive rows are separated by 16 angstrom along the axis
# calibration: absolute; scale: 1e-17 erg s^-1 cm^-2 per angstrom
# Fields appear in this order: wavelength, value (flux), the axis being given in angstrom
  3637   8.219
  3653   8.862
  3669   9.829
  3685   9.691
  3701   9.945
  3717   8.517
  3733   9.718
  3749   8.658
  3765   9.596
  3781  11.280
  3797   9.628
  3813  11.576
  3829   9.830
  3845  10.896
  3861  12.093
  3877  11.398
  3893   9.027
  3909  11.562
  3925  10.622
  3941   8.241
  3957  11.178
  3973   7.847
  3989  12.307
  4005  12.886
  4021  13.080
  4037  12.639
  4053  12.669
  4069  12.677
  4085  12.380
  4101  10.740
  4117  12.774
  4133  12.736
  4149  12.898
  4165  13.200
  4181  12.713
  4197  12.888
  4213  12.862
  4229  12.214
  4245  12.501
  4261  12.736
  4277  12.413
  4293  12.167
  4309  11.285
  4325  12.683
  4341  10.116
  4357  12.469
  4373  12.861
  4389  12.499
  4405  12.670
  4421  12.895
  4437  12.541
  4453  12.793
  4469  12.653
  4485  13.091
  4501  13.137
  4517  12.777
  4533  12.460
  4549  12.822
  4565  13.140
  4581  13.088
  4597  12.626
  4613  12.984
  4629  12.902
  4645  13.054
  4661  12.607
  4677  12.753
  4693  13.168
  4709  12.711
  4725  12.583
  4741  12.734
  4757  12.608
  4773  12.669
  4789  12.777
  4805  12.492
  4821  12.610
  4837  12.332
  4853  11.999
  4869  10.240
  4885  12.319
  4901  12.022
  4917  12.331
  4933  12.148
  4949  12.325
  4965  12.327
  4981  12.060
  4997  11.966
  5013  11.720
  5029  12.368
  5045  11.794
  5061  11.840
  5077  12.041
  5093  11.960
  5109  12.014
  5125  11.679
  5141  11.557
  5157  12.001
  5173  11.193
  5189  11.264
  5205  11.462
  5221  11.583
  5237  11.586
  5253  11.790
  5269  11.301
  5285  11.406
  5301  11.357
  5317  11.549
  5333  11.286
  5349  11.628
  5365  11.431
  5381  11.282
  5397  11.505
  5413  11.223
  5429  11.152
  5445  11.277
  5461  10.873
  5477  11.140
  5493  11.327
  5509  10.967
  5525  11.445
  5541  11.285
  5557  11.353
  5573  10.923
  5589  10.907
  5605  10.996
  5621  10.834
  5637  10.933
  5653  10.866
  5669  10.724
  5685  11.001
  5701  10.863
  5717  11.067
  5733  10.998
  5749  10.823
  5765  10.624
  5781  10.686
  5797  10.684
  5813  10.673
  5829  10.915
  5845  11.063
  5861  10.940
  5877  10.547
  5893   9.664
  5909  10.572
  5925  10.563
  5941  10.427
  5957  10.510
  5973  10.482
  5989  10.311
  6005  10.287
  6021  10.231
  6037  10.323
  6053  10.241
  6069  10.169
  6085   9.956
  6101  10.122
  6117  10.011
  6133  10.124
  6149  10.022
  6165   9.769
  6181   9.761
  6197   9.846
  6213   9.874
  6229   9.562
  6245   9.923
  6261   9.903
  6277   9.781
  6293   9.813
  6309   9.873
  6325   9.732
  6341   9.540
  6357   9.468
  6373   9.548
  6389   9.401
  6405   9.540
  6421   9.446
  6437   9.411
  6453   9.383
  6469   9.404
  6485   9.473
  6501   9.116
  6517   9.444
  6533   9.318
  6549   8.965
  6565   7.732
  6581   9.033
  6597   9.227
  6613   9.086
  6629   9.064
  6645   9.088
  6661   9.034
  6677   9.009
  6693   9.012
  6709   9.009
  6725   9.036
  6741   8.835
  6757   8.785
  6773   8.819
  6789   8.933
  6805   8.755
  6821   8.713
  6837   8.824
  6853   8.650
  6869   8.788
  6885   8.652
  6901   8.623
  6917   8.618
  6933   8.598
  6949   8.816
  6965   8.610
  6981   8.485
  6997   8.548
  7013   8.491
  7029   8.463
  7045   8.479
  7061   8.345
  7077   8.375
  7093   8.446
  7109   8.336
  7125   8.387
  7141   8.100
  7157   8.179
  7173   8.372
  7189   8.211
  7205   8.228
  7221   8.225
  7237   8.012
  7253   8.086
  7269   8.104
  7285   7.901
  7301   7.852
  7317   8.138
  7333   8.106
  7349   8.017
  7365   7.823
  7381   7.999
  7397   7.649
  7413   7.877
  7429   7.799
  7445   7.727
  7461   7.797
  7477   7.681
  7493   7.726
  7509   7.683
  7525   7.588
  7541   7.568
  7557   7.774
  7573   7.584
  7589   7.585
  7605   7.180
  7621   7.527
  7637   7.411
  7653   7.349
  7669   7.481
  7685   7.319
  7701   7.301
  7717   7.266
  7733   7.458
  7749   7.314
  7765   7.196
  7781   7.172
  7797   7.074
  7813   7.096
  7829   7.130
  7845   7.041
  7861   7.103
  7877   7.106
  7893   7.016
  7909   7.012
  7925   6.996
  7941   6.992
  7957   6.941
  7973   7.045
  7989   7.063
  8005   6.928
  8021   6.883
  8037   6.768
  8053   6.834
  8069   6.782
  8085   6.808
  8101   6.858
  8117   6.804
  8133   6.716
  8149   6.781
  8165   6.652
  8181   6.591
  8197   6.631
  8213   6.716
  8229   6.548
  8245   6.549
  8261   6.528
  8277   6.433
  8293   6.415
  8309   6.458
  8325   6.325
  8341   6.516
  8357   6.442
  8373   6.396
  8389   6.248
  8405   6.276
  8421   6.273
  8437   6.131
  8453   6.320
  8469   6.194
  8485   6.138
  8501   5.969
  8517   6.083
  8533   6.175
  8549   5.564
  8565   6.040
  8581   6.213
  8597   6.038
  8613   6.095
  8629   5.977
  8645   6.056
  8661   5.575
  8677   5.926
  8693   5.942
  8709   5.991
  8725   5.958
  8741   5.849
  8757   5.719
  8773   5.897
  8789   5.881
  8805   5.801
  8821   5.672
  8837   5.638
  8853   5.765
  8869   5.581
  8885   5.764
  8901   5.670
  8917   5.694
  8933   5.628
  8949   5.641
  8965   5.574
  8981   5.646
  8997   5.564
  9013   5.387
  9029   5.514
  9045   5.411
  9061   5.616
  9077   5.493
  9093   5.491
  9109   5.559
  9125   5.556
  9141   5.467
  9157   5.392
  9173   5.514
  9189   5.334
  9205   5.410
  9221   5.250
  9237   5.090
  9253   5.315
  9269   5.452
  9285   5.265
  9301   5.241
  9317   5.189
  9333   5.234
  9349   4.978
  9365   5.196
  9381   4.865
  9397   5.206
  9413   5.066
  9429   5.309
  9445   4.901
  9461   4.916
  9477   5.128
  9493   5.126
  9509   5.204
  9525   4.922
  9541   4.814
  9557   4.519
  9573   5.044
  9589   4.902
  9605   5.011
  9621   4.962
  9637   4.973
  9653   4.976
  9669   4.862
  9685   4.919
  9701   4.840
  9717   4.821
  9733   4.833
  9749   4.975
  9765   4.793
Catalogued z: 0.000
